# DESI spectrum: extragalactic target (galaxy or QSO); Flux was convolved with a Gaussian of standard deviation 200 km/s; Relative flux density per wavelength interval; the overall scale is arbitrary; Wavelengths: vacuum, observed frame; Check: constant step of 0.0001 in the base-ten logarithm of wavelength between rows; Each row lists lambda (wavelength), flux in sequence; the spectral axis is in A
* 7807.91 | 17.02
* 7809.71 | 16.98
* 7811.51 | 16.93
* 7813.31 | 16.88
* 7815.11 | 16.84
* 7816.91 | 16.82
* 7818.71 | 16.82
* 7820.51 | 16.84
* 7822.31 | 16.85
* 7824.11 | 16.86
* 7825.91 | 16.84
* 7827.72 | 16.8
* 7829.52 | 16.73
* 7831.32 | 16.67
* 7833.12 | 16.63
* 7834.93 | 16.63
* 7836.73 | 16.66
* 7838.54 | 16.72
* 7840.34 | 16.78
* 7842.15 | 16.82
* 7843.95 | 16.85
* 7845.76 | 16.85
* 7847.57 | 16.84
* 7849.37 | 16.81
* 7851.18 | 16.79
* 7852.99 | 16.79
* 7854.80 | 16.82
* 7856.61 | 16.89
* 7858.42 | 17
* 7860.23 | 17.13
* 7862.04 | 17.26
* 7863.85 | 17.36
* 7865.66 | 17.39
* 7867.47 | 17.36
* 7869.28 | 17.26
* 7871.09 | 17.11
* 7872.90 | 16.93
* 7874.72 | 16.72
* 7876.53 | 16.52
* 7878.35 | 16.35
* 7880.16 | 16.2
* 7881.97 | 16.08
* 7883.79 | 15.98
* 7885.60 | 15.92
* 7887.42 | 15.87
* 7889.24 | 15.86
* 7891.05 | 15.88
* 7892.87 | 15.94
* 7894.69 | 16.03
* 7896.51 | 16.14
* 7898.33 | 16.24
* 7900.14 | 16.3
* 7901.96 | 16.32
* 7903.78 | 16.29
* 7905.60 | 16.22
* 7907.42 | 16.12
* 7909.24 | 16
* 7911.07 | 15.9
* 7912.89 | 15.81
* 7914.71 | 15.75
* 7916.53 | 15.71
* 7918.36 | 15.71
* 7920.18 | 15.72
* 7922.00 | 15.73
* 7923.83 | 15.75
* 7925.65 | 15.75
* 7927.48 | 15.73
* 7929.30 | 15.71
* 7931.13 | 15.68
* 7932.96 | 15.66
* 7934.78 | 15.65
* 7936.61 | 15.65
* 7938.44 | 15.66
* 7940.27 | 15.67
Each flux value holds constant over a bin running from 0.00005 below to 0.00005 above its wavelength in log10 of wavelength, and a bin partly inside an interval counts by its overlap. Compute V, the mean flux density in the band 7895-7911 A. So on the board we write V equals 16.2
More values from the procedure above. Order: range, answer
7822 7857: 16.8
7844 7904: 16.6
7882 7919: 16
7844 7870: 17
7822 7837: 16.7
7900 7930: 15.9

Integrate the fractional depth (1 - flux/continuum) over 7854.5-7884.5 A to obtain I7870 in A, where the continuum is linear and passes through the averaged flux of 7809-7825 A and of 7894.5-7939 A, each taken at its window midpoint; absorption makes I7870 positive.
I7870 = -0.9 A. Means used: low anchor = 16.9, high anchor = 15.9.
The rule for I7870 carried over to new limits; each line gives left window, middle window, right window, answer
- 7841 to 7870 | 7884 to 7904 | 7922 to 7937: 0.3 A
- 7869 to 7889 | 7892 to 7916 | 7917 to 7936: -0.1 A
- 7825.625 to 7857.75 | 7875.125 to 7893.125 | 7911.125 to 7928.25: 0.1 A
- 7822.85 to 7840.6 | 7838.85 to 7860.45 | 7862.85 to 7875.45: 0.1 A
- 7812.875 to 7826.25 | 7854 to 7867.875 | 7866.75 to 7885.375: -0.4 A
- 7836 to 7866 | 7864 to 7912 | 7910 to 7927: -0.2 A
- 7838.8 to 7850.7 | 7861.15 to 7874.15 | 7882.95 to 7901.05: -0.6 A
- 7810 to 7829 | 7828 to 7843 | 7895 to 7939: 0.0 A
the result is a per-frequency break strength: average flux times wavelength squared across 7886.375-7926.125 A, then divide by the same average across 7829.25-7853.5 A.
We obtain 0.97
